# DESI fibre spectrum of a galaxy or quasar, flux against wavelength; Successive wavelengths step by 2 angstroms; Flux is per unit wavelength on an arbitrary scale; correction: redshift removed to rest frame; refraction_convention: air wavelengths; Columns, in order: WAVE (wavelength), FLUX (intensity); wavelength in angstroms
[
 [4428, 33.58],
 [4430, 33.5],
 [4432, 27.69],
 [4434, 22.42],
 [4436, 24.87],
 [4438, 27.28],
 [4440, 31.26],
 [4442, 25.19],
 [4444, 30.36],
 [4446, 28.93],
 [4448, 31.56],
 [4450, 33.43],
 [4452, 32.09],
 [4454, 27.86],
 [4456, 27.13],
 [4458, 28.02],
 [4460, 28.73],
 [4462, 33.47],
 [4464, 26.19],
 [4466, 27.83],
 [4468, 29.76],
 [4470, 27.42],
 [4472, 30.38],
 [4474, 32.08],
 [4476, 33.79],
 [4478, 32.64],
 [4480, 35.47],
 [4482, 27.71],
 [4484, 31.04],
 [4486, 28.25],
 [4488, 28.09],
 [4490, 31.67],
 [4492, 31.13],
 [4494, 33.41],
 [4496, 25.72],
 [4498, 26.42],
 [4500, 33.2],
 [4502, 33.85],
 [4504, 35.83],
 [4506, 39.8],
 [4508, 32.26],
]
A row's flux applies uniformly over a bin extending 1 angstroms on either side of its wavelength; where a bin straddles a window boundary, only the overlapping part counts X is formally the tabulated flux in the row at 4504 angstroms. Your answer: 35.83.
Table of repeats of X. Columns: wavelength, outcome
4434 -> 22.42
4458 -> 28.02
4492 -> 31.13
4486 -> 28.25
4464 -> 26.19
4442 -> 25.19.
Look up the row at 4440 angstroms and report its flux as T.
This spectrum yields 31.26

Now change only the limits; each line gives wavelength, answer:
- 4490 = 31.67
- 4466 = 27.83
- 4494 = 33.41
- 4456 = 27.13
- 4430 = 33.5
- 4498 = 26.42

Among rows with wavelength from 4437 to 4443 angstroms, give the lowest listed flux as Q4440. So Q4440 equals 25.19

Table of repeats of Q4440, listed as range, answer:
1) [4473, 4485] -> 27.71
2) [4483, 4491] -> 28.09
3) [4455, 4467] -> 26.19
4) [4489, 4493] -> 31.13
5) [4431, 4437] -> 22.42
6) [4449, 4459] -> 27.13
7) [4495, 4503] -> 25.72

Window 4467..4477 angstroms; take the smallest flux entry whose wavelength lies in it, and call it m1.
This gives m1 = 27.42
